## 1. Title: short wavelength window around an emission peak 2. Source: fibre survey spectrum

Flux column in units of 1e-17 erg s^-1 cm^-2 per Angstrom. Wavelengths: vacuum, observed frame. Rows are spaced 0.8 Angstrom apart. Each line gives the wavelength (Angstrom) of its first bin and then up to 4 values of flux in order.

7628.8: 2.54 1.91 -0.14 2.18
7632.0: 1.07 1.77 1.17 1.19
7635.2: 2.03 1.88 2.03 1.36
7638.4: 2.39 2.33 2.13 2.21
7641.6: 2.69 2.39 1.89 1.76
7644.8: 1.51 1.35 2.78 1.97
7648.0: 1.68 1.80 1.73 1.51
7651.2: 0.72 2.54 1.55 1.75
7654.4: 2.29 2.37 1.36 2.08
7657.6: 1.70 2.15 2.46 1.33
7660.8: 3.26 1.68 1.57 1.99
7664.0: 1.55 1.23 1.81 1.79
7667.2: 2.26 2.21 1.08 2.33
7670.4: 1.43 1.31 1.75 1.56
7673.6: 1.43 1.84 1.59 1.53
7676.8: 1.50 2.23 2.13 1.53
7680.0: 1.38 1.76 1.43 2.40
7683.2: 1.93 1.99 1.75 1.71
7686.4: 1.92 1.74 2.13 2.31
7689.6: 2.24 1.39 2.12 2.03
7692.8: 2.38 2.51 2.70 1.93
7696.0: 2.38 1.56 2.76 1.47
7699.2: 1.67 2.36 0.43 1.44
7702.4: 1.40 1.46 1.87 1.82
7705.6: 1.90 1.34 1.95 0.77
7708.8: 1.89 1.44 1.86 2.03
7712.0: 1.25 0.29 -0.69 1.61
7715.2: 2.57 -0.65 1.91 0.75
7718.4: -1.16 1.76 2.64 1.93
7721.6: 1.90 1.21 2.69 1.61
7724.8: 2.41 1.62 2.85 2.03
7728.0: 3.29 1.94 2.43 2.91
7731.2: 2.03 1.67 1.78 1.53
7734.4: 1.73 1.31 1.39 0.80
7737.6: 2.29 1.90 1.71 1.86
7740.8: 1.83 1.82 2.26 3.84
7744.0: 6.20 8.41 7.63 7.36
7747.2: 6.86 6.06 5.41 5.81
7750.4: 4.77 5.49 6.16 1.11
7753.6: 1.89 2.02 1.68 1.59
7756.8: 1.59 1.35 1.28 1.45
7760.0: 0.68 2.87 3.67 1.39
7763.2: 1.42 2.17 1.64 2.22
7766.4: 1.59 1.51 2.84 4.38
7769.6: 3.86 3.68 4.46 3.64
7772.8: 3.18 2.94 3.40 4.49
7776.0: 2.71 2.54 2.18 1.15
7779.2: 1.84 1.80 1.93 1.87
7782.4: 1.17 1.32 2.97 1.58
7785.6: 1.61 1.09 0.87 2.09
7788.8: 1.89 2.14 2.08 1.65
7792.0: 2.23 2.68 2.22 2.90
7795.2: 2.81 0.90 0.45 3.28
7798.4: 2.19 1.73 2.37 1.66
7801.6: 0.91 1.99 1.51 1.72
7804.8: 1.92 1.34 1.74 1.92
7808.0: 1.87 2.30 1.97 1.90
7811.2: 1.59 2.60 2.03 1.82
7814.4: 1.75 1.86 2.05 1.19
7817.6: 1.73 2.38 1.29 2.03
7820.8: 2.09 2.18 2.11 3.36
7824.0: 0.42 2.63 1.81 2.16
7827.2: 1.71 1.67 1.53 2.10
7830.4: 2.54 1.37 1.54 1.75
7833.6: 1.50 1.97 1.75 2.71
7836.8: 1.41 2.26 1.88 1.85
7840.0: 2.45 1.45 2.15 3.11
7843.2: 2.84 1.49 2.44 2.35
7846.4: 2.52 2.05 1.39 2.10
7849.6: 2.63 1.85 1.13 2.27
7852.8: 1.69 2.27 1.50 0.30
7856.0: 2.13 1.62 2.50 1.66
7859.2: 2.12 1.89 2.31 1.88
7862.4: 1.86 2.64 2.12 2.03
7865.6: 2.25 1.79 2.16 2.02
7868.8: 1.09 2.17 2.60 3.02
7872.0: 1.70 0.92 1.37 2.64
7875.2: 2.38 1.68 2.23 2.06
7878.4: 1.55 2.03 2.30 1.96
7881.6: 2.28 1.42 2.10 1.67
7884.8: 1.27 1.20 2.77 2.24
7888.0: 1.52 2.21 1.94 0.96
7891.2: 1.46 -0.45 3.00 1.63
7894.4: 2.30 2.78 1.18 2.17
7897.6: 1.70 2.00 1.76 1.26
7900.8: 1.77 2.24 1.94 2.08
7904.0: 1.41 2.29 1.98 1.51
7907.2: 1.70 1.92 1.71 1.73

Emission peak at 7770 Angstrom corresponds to [N II] 6583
